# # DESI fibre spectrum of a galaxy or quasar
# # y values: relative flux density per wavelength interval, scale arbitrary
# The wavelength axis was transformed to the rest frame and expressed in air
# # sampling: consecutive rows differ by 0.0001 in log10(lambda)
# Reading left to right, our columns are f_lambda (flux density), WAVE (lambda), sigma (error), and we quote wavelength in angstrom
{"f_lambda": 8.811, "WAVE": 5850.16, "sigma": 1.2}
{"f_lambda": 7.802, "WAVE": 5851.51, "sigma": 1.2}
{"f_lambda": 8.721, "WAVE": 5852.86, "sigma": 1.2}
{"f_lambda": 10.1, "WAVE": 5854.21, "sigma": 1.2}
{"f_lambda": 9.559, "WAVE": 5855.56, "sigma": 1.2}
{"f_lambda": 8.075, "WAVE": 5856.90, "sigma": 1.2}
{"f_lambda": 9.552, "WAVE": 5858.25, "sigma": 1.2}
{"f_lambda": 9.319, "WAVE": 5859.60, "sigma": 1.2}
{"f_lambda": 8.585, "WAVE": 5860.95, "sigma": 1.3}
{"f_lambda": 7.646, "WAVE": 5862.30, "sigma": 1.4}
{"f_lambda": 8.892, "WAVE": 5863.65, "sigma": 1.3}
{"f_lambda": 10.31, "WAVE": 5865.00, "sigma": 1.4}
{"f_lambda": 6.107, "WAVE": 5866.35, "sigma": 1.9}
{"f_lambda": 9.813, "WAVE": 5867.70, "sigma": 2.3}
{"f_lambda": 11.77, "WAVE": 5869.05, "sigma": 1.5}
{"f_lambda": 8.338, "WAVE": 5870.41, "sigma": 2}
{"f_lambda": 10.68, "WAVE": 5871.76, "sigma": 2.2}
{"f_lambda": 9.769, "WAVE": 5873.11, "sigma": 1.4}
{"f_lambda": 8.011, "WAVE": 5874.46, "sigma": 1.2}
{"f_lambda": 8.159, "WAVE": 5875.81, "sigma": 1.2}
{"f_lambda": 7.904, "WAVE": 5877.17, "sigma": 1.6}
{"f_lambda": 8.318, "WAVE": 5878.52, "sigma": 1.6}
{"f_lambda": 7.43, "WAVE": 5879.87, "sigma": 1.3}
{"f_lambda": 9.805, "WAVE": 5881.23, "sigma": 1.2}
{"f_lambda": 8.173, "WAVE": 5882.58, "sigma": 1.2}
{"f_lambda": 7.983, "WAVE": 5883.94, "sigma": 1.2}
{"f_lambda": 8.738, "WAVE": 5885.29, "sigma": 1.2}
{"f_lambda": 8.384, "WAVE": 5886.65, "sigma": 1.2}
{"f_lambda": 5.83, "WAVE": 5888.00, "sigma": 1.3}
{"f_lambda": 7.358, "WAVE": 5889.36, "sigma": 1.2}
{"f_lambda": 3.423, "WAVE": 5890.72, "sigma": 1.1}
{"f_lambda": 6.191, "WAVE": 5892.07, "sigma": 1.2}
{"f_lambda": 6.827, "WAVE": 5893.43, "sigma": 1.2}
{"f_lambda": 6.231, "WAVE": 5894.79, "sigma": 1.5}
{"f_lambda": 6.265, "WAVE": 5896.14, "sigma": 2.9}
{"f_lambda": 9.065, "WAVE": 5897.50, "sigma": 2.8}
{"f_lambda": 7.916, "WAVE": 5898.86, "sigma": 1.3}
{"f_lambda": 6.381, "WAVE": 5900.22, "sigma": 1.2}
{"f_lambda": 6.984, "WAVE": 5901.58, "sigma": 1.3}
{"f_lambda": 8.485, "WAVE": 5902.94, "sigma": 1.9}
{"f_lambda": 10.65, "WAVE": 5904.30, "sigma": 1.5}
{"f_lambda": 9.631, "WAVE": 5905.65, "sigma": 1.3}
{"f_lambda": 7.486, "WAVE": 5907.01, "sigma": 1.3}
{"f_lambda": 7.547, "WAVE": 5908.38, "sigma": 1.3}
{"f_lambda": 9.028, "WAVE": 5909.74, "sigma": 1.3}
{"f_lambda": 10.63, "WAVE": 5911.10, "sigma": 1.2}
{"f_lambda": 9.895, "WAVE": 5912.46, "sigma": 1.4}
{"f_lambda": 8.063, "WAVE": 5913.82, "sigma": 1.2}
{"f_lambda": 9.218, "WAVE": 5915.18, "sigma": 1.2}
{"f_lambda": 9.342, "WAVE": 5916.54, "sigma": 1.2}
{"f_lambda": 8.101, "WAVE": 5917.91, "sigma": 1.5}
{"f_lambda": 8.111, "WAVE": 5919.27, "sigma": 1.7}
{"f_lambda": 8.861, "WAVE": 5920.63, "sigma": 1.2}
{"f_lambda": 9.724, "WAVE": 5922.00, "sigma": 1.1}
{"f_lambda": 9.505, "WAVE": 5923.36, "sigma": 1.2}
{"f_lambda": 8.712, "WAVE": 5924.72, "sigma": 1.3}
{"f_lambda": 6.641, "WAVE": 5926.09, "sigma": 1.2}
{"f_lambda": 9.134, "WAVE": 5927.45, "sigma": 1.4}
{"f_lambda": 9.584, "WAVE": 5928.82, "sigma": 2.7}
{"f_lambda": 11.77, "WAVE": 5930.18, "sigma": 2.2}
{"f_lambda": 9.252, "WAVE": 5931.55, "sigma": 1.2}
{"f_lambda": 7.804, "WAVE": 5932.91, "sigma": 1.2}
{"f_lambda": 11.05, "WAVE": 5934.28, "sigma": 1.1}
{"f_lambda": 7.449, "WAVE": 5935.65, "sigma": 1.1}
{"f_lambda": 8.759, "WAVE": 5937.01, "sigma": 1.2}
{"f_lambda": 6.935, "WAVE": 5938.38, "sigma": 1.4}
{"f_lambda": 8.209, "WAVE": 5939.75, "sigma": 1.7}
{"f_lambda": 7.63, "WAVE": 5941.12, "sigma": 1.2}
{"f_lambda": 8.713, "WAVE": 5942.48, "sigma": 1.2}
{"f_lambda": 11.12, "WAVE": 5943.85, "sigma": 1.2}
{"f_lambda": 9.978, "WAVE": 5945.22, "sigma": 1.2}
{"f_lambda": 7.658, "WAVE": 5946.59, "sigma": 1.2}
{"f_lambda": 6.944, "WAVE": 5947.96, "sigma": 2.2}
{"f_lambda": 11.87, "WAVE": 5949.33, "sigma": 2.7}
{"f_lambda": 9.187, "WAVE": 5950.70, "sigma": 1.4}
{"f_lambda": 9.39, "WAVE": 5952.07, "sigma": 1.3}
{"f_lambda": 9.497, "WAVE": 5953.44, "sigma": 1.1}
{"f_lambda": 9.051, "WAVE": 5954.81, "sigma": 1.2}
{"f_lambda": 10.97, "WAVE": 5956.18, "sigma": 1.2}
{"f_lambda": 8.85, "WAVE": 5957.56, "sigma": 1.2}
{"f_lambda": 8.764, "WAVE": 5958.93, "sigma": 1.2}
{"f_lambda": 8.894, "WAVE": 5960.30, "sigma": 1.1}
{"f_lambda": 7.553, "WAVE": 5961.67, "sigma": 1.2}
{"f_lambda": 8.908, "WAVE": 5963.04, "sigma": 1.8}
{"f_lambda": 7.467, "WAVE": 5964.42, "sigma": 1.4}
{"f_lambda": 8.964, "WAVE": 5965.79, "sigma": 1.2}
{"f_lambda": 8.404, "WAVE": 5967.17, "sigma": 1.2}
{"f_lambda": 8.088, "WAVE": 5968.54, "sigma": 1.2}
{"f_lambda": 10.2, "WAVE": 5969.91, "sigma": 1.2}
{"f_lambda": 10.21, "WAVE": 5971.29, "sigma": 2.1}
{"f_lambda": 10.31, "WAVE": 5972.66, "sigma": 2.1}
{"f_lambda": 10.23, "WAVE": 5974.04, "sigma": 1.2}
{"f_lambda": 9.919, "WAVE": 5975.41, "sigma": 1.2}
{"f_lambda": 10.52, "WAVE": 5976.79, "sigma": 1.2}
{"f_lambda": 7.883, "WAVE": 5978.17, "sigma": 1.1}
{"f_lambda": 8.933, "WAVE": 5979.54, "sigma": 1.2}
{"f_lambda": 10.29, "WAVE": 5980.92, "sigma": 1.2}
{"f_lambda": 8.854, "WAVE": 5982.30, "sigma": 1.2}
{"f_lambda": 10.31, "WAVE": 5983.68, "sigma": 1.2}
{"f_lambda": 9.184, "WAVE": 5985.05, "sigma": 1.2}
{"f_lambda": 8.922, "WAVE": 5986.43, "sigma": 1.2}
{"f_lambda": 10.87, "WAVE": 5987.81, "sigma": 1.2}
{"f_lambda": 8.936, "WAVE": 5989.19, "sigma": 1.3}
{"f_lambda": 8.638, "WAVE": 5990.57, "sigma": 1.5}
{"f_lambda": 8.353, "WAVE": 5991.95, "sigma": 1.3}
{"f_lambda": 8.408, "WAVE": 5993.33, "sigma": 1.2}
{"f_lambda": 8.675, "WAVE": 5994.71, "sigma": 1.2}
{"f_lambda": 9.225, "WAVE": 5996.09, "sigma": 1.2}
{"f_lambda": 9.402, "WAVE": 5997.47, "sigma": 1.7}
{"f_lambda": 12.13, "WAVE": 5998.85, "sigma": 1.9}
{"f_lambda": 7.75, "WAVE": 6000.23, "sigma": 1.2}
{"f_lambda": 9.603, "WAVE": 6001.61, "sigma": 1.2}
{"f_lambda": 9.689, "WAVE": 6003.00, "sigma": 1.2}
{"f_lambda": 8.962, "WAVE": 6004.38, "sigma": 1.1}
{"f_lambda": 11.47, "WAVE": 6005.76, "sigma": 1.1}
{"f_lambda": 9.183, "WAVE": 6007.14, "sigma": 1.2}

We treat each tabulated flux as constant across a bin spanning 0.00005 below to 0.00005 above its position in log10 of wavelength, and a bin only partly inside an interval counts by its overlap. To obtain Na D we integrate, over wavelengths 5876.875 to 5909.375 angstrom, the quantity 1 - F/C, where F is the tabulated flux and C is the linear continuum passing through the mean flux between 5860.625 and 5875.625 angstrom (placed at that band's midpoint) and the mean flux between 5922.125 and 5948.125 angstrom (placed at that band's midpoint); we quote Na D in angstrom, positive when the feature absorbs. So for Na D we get 4.87 angstrom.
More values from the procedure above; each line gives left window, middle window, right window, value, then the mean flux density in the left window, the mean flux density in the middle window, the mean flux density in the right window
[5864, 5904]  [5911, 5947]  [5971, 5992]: -1.0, 7.98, 8.94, 9.54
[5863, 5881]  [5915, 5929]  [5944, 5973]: 0.4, 8.91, 8.77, 9.13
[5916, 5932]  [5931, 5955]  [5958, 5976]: 0.4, 9.05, 8.91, 9.07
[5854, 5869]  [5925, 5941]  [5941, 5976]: 0.7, 8.99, 8.73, 9.21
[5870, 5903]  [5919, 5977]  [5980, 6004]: -2.9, 7.69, 9.08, 9.36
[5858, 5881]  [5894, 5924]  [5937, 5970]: 1.2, 8.86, 8.5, 8.86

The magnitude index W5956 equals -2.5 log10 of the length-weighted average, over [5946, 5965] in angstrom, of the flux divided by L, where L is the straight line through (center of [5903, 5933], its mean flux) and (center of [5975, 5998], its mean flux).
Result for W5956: 0.025 mag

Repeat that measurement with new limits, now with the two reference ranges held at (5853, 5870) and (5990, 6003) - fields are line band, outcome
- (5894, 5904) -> 0.22 mag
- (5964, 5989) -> -0.03 mag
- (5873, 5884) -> 0.10 mag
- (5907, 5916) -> 0.02 mag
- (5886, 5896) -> 0.40 mag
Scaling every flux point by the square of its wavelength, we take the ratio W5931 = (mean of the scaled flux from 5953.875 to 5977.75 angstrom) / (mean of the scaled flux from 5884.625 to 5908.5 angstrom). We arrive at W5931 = 1.3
